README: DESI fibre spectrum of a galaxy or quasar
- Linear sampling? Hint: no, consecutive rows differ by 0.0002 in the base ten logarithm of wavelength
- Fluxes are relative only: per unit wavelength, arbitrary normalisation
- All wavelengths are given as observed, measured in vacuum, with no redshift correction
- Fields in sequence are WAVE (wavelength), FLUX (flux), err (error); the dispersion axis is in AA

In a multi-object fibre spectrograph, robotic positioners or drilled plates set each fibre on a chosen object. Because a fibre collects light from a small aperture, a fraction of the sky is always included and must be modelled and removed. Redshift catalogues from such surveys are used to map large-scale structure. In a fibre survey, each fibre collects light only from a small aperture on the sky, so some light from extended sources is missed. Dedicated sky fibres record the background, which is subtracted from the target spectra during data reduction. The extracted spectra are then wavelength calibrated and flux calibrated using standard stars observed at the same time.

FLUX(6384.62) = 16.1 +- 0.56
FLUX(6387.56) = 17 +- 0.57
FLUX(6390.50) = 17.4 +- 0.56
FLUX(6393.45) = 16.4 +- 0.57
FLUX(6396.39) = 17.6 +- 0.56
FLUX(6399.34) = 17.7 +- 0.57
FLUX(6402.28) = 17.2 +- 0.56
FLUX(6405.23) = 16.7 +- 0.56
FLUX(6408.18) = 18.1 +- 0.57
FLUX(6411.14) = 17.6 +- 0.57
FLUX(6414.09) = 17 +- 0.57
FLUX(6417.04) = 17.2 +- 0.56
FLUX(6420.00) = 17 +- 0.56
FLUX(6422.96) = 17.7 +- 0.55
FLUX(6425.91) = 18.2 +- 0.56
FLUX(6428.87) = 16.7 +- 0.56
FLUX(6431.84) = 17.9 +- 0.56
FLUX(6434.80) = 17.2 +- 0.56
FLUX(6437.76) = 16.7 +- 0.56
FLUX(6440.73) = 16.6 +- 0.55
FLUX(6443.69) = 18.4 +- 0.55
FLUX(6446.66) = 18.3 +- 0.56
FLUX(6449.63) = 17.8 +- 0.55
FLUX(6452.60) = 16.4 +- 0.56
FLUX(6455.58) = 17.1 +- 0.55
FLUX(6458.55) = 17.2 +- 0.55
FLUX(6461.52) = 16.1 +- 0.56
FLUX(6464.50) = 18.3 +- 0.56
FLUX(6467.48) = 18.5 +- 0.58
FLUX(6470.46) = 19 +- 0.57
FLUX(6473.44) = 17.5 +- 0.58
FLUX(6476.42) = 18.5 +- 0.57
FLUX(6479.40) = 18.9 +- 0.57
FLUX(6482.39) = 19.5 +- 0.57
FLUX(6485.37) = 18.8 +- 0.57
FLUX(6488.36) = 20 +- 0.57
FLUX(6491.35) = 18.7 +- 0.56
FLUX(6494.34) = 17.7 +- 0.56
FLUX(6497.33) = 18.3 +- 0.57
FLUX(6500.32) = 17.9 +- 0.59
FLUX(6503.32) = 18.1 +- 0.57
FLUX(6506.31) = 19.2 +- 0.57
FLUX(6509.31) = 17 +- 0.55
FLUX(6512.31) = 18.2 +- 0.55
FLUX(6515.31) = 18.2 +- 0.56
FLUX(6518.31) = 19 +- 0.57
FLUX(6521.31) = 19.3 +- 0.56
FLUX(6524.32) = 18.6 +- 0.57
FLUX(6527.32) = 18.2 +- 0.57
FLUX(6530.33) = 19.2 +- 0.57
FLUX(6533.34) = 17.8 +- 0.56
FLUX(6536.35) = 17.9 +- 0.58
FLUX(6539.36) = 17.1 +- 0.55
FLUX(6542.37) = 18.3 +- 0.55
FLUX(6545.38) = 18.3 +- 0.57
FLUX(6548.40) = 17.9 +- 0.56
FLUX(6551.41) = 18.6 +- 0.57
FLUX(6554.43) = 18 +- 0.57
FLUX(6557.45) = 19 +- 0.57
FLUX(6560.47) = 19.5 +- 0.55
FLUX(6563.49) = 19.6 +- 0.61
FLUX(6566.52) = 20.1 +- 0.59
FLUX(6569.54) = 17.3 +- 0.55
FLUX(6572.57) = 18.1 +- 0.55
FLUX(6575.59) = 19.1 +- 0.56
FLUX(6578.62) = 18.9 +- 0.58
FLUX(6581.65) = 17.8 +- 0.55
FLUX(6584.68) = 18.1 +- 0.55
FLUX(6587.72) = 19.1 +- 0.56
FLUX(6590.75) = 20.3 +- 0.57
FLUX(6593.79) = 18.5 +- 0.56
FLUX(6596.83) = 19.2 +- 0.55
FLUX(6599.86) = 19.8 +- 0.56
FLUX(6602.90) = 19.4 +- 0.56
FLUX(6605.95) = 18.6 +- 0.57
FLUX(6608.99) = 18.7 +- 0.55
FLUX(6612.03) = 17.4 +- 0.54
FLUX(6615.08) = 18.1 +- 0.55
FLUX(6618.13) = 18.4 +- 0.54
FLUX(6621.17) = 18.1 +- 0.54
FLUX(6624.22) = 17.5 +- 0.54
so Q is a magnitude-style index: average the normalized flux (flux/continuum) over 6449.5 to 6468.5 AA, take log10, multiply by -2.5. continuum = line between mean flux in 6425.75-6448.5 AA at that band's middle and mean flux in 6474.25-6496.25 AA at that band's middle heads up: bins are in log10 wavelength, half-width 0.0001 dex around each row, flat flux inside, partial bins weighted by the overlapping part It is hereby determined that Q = 0.05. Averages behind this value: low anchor 17.5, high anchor 18.8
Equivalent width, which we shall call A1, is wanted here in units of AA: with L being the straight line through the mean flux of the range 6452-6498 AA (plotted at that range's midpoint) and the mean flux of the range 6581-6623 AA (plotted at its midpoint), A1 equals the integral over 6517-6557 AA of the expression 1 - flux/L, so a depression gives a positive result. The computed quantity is 0.2 AA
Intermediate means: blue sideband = 18.2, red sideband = 18.7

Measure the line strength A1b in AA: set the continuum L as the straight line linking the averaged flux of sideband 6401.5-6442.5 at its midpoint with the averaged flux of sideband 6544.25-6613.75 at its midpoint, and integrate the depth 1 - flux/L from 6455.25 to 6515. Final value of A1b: -1.3 AA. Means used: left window 17.3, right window 18.8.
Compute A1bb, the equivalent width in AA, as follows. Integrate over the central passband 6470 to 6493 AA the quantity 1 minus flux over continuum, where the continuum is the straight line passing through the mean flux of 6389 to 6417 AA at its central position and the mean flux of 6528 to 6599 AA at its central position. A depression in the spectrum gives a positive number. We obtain -1.2 AA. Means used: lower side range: 17.3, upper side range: 18.6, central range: 18.9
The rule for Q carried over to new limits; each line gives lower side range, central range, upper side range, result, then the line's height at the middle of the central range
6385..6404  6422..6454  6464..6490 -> 0.03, 18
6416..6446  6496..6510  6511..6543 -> 0.00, 18.1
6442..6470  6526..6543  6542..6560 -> 0.01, 18.3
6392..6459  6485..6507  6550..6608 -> -0.03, 18.1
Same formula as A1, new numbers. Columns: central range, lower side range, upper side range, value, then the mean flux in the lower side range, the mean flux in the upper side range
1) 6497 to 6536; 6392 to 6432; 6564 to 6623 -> -0.5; 17.3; 18.7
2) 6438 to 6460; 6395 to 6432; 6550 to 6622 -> 0.4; 17.4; 18.7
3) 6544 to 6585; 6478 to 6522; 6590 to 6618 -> 0.3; 18.6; 18.8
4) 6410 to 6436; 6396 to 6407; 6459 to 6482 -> 0.3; 17.3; 18.1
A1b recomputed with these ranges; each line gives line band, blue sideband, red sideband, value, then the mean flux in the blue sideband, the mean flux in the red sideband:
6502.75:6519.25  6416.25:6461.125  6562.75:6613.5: -0.2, 17.3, 18.8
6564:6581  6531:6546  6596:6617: -0.4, 17.9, 18.7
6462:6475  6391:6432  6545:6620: -0.3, 17.3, 18.7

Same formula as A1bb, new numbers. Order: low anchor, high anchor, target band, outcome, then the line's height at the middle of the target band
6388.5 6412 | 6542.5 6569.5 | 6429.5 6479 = 0.59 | 17.8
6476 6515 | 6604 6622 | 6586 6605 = -1.10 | 18.3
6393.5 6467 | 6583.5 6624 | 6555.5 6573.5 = -0.52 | 18.4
